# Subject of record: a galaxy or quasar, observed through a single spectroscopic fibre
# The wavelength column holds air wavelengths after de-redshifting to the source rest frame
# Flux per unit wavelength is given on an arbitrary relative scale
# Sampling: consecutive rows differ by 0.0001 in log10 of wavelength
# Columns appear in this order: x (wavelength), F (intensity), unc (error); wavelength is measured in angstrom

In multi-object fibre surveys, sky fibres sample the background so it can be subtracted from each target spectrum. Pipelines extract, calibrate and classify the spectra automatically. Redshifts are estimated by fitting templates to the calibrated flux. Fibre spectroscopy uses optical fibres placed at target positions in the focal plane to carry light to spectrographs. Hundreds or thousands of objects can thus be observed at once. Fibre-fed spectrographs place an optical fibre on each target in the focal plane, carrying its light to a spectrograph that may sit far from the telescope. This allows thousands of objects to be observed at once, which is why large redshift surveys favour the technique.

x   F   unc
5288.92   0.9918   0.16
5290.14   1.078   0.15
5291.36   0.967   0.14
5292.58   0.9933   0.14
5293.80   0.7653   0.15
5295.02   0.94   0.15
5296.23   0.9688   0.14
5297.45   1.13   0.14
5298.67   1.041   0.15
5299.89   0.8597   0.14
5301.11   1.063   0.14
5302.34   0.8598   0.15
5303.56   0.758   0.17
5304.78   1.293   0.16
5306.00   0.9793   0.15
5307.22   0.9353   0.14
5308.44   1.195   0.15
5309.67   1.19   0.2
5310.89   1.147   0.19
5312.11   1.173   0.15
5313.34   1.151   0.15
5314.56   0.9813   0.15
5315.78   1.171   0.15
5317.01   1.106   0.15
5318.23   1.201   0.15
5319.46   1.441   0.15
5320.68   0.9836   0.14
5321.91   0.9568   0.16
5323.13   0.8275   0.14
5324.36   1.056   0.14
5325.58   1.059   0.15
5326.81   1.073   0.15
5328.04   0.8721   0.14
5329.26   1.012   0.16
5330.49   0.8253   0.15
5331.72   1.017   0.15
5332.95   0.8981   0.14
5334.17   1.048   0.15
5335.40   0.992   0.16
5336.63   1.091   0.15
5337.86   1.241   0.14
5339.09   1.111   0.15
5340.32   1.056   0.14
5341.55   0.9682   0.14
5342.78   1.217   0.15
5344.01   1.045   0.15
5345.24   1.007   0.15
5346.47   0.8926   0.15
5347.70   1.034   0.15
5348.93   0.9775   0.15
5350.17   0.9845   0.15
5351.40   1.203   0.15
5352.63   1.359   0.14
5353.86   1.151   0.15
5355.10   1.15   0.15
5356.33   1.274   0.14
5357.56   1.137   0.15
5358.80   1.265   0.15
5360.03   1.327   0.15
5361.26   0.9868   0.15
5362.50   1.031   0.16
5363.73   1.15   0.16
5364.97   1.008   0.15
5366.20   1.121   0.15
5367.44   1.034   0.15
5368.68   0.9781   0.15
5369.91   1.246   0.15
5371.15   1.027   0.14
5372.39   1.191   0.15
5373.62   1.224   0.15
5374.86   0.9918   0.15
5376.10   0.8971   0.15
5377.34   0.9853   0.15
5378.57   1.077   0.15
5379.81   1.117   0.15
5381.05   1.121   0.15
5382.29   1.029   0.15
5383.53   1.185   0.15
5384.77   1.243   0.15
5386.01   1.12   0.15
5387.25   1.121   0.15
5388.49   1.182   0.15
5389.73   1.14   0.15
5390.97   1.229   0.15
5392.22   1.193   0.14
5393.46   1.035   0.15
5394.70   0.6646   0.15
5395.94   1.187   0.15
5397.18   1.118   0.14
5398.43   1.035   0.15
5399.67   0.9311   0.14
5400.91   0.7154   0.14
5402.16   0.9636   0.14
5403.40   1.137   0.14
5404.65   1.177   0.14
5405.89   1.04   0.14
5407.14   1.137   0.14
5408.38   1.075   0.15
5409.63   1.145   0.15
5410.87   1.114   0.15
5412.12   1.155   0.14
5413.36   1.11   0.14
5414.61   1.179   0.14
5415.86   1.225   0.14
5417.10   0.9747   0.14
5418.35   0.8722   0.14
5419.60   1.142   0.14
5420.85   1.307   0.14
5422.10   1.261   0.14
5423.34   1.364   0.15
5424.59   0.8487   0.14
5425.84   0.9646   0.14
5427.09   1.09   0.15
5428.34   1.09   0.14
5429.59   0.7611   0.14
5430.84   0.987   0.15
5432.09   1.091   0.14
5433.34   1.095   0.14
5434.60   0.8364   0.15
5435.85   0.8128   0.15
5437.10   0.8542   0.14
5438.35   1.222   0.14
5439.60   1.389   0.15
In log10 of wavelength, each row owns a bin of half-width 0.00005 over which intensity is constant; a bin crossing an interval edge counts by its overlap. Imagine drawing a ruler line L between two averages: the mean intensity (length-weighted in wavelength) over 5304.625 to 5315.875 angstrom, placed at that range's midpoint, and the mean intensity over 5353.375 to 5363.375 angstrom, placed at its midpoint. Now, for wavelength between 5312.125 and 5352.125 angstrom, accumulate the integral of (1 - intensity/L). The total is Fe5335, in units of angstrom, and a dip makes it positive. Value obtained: 3.1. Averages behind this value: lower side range 1.11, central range 1.05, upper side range 1.17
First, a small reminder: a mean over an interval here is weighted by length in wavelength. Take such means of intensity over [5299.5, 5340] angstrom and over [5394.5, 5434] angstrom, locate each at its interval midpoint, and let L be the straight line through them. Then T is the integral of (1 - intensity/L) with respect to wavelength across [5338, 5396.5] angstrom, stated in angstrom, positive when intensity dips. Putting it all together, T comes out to -2.4 angstrom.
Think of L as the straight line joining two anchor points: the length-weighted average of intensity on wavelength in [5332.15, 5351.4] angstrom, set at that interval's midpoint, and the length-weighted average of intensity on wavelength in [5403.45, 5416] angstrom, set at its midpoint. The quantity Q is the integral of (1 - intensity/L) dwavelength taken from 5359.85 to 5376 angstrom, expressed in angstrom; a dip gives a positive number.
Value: -0.17 angstrom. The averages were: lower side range 1.04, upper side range 1.13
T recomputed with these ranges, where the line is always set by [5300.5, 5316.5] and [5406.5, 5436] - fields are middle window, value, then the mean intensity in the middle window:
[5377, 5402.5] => 0.1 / 1.07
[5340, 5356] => -0.2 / 1.08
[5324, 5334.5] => 0.9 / 0.982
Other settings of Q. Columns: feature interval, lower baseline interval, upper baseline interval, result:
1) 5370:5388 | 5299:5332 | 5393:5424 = -0.5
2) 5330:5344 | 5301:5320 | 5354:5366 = 1.0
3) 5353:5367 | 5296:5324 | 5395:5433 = -1.1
